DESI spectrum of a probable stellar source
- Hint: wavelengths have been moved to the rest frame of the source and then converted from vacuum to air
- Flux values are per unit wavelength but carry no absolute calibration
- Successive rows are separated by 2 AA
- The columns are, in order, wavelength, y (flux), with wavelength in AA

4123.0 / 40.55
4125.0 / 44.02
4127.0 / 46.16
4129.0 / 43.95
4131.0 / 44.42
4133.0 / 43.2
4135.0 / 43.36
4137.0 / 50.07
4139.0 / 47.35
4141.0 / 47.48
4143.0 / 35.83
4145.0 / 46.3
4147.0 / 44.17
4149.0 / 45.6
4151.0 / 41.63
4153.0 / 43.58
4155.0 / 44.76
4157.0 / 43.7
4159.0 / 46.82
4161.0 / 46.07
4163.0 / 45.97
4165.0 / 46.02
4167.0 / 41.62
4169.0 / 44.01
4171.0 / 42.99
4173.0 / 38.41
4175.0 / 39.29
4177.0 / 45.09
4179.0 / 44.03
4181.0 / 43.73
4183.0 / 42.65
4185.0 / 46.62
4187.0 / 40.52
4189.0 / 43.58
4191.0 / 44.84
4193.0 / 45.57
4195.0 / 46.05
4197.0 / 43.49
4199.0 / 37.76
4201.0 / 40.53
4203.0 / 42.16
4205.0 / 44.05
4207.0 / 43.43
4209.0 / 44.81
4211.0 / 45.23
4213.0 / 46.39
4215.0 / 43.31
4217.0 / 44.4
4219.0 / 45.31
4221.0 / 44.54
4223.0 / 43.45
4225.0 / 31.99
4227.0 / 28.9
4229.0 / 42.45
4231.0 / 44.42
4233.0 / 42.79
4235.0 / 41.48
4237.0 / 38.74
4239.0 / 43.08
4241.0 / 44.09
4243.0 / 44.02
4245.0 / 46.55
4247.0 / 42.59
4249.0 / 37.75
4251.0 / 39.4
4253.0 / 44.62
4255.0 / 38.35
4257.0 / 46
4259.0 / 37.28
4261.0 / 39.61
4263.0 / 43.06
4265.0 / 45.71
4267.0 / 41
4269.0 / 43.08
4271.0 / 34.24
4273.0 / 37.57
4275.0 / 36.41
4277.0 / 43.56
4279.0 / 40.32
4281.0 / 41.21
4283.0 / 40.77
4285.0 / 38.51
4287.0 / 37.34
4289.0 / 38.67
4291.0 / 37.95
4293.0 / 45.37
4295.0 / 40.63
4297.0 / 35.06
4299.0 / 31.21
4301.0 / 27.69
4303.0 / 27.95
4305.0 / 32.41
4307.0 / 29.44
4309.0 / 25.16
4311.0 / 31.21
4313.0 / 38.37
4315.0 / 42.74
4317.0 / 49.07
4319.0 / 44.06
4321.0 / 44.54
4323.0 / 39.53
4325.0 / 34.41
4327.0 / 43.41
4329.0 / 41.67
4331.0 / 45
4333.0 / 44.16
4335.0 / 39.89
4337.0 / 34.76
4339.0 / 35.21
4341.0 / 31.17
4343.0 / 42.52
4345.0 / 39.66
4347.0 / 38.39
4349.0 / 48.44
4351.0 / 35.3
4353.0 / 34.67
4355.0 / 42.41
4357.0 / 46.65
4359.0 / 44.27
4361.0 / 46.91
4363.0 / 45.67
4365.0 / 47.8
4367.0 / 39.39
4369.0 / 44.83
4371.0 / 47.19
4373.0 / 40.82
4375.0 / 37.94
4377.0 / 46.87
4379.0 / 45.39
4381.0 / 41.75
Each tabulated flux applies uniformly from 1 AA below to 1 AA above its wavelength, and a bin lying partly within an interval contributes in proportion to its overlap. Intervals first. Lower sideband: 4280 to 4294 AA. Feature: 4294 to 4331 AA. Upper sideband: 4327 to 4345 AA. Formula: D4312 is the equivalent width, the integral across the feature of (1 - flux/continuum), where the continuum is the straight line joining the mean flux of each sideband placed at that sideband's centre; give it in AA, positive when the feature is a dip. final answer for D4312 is 2.7 AA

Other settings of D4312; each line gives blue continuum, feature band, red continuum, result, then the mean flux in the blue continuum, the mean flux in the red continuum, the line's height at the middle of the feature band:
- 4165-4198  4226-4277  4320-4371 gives 1.8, 43.4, 41.3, 42.5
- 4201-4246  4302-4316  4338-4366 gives 3.1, 42.5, 41.4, 41.7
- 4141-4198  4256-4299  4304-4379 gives 1.8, 43.7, 40.5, 41.7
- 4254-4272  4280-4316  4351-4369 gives 5.2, 40.9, 43.1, 41.7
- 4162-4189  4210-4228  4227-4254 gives 0.4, 43.2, 42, 42.4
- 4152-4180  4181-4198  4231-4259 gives -0.3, 43.7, 42.2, 43.3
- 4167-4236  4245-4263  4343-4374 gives 0.6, 42.6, 42.8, 42.7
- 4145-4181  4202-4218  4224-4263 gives -0.8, 43.8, 40.8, 42.1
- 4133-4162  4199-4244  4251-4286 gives 0.1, 44.7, 40.6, 42.2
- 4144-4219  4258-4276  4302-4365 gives 0.7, 43.8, 39.5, 41.4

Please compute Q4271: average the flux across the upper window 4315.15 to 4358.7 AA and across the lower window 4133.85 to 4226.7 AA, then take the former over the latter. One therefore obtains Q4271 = 0.94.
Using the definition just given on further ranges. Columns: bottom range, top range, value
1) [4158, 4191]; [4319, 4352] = 0.92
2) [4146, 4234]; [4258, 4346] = 0.89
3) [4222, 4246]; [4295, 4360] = 0.93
